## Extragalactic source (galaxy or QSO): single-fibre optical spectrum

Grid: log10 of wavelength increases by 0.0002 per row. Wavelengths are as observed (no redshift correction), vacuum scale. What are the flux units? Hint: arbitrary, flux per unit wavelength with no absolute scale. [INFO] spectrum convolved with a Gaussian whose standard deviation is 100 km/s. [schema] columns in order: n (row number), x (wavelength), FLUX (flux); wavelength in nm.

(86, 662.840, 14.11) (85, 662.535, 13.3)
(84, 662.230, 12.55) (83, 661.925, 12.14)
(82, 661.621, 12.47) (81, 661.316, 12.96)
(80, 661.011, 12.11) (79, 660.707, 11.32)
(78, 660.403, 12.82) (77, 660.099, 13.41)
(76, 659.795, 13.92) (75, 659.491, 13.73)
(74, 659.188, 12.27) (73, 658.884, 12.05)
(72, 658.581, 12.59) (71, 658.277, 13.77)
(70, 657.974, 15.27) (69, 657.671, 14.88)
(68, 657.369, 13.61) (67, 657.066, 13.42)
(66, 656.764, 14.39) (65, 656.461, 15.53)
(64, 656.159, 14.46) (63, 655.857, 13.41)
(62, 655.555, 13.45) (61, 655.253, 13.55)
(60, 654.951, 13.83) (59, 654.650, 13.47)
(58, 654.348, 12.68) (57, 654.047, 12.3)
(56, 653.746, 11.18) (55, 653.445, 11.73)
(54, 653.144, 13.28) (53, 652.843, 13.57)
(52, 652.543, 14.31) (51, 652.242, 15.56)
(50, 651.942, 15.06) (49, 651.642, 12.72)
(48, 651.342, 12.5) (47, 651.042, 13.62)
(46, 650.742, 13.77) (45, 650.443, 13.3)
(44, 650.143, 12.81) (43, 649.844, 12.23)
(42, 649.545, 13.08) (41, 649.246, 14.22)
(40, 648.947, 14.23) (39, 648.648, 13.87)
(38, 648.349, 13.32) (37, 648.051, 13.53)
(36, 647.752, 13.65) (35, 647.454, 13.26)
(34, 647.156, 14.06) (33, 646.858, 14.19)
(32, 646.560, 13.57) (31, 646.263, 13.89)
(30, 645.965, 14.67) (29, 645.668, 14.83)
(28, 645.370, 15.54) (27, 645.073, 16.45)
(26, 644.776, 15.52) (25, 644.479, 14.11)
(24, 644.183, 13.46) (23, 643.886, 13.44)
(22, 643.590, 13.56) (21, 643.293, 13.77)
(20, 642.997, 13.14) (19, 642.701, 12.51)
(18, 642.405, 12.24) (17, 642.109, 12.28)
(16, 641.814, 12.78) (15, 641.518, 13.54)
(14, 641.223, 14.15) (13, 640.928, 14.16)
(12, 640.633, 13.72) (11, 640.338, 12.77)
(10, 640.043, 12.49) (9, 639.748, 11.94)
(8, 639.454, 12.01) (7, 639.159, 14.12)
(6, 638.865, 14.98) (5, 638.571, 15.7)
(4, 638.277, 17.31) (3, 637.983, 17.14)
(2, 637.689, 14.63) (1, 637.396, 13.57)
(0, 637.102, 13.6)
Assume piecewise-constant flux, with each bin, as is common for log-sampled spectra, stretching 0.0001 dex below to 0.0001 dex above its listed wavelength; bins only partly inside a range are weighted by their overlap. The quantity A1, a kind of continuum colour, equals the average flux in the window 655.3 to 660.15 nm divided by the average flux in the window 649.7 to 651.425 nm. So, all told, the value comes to 1.05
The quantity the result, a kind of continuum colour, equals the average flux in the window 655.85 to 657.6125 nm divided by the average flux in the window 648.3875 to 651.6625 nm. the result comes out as 1.07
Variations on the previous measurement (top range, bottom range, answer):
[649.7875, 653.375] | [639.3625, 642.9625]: 1.05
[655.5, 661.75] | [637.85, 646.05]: 0.96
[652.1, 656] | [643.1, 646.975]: 0.92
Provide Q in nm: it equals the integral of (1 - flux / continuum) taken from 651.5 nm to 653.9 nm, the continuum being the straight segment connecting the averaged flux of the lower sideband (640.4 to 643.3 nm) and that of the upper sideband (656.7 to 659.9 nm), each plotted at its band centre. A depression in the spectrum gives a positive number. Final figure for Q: 0.01 nm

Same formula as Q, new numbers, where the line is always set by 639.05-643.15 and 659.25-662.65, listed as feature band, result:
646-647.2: -0.10 nm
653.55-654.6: 0.05 nm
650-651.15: -0.04 nm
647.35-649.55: -0.13 nm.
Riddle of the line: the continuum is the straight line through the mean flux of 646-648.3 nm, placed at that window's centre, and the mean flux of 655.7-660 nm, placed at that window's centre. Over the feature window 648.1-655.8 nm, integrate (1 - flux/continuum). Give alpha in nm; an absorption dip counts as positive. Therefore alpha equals 0.24 nm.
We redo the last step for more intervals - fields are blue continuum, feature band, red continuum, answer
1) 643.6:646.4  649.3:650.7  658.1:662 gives 0.10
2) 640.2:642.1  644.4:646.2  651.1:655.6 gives -0.24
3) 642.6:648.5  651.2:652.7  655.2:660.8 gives -0.02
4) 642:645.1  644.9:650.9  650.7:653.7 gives -0.16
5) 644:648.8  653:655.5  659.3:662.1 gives 0.12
